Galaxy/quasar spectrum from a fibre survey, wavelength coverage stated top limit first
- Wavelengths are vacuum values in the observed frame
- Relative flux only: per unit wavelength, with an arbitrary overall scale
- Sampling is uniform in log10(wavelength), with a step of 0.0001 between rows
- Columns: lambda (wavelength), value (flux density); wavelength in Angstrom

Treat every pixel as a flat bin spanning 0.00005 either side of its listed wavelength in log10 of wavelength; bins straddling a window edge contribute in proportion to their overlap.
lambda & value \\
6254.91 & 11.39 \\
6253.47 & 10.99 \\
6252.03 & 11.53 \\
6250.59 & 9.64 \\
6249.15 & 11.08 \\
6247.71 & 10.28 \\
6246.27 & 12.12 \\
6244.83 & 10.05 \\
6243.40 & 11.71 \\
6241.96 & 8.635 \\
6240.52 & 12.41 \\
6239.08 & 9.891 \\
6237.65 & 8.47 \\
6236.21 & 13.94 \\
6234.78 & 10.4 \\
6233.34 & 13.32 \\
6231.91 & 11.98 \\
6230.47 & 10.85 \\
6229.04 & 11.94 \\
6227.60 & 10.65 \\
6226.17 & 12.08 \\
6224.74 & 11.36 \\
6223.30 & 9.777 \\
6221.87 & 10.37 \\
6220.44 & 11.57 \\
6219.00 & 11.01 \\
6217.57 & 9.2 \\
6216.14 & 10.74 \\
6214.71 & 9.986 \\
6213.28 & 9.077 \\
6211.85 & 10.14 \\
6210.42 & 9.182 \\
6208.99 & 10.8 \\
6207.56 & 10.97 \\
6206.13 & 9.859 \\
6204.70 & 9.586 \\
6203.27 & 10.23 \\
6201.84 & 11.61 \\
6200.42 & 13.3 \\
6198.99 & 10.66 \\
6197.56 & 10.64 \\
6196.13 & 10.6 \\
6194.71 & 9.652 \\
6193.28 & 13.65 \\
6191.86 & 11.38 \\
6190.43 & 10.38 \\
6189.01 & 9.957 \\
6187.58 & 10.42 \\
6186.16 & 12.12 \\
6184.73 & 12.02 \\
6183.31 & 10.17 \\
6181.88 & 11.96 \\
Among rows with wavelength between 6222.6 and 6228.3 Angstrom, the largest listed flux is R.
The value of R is 12.08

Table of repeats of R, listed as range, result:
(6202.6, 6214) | 10.97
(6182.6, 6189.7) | 12.12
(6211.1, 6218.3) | 10.74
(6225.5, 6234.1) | 13.32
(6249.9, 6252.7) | 11.53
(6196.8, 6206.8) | 13.3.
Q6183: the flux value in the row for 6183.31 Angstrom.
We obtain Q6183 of 10.17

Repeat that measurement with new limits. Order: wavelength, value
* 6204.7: 9.586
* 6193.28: 13.65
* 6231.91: 11.98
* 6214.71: 9.986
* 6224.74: 11.36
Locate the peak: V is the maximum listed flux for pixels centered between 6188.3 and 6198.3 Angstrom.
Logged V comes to 13.65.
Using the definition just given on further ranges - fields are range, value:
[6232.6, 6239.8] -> 13.94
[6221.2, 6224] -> 10.37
